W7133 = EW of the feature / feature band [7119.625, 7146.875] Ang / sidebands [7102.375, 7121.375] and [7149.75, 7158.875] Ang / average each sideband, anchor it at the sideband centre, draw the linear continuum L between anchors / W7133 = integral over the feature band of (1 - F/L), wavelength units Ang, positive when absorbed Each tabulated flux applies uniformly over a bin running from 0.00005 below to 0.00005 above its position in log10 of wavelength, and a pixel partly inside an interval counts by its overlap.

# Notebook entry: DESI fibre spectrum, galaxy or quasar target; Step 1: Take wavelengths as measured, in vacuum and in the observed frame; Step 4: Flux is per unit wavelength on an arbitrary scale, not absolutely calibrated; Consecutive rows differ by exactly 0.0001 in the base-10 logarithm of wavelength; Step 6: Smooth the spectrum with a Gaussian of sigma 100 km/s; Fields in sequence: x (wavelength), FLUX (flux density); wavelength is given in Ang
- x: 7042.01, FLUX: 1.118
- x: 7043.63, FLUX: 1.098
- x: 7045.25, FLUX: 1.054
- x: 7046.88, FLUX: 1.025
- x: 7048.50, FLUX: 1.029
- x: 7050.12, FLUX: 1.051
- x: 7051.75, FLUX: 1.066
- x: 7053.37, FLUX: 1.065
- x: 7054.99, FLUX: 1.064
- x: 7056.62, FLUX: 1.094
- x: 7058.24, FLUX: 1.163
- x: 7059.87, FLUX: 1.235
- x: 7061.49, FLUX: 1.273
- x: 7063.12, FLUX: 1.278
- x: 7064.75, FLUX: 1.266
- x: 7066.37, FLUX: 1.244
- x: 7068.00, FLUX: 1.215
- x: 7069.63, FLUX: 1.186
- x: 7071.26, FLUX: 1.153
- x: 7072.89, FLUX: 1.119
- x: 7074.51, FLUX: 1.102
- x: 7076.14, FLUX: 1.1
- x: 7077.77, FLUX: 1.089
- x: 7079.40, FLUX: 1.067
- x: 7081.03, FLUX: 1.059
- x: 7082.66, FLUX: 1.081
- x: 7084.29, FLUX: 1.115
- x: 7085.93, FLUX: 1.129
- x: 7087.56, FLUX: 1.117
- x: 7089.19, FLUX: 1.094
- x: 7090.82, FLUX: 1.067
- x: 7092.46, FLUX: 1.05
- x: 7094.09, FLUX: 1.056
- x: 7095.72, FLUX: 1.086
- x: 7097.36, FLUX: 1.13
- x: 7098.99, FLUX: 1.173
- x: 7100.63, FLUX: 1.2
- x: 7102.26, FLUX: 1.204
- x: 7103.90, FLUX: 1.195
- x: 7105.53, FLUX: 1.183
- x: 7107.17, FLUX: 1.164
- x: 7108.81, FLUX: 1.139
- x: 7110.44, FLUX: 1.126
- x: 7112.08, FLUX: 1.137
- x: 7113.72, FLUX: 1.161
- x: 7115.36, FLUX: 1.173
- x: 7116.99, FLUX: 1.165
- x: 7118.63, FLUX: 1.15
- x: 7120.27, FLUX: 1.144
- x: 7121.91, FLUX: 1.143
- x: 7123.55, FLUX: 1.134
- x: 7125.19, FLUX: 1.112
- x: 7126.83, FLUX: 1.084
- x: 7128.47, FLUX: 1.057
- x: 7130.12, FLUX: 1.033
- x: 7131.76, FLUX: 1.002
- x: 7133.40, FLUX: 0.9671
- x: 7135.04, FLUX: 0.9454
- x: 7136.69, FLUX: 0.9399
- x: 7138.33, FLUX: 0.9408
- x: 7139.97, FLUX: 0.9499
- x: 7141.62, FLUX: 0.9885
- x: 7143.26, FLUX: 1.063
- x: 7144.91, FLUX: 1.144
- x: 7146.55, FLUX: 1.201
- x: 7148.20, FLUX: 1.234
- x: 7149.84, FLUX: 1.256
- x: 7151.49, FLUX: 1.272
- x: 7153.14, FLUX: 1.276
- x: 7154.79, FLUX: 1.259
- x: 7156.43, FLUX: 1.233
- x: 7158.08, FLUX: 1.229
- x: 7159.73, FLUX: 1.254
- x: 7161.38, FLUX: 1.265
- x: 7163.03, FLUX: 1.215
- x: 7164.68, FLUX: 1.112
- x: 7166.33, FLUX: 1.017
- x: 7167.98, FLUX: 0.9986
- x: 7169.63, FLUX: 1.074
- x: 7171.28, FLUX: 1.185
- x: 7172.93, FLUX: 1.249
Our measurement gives 3.6 Ang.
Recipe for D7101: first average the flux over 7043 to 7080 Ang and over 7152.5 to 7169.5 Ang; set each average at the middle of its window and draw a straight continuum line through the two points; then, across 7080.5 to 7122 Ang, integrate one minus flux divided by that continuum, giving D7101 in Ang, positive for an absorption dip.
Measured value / 0.7 Ang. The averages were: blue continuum 1.13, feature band 1.13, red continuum 1.18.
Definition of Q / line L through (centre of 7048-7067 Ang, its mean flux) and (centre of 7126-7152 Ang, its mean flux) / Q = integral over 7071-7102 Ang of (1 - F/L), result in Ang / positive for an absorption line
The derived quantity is 0.5 Ang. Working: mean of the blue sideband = 1.15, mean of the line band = 1.11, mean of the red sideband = 1.06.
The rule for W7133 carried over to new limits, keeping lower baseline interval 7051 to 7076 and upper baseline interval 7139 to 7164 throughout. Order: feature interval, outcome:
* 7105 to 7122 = 0.4 Ang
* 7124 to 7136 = 1.5 Ang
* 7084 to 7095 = 0.8 Ang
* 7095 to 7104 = 0.1 Ang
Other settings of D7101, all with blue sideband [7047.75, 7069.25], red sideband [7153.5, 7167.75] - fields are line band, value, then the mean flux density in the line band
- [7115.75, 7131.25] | 0.9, 1.11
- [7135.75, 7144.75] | 1.5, 0.988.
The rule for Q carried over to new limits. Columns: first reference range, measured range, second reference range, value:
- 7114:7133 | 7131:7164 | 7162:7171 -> -0.98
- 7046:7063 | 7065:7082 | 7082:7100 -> -0.47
